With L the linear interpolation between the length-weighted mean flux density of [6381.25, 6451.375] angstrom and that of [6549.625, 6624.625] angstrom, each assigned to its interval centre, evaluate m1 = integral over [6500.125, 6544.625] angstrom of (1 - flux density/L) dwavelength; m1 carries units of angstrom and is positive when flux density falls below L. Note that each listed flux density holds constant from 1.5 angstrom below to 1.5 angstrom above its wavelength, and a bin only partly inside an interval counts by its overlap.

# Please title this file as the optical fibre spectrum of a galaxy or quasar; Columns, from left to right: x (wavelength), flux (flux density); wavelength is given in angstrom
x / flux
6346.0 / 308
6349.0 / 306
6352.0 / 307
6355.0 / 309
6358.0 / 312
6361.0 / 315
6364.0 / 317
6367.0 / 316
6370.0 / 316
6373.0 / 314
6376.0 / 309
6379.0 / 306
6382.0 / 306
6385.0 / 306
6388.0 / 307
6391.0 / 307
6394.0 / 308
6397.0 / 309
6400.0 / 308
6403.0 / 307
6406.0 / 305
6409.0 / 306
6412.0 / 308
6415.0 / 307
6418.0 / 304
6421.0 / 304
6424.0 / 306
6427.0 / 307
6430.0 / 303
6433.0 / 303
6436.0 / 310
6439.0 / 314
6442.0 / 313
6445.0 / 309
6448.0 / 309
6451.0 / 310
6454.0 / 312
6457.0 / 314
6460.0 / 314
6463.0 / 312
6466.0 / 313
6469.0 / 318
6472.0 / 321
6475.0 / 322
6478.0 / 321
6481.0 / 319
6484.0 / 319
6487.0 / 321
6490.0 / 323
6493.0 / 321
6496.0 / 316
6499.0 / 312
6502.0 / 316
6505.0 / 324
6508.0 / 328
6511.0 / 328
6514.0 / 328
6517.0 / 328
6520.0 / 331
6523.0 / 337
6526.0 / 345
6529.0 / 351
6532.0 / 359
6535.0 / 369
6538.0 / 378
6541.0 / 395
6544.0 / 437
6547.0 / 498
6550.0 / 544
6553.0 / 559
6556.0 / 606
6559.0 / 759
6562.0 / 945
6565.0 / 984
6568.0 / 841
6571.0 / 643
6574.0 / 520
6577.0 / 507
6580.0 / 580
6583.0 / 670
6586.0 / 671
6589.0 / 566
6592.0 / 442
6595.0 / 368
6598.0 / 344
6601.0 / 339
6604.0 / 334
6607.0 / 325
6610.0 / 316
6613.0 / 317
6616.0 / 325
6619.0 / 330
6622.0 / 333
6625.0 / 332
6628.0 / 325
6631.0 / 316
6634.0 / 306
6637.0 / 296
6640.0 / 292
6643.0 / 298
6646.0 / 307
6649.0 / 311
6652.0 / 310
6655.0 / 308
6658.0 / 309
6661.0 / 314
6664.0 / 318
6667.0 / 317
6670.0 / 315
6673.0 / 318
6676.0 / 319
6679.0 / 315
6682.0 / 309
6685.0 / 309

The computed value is 9.5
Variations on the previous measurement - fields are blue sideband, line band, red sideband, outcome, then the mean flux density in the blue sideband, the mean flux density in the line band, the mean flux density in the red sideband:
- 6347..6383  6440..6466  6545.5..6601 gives 7.4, 311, 312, 606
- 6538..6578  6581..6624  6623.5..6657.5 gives 5.1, 626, 407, 309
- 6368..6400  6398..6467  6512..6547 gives 4.0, 309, 309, 365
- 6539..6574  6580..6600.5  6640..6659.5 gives 0.8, 646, 507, 306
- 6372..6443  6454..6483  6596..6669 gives -0.6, 307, 317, 318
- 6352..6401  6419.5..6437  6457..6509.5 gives 0.5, 310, 305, 319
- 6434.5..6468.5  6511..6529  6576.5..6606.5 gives 2.6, 312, 335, 476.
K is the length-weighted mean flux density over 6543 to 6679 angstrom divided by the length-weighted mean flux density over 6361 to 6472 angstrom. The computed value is 1.41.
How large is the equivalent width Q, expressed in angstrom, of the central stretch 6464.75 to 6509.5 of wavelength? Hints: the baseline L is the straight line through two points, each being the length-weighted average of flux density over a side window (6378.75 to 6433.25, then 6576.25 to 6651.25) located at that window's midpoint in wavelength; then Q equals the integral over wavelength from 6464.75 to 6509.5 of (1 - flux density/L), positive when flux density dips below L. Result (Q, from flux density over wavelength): 2.1 angstrom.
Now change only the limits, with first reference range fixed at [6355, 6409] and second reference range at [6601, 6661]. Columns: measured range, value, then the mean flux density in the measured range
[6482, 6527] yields -1.7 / 325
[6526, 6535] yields -1.2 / 356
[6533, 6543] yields -2.2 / 382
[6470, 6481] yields -0.3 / 321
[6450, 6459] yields 0.0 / 312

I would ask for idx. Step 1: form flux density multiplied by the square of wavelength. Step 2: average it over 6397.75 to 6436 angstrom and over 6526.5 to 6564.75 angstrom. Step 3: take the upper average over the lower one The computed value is 1.80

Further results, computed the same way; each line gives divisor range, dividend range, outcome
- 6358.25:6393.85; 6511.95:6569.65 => 1.73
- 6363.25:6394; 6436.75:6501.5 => 1.05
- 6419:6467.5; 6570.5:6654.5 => 1.32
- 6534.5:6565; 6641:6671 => 0.56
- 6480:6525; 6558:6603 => 1.92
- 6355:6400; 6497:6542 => 1.15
